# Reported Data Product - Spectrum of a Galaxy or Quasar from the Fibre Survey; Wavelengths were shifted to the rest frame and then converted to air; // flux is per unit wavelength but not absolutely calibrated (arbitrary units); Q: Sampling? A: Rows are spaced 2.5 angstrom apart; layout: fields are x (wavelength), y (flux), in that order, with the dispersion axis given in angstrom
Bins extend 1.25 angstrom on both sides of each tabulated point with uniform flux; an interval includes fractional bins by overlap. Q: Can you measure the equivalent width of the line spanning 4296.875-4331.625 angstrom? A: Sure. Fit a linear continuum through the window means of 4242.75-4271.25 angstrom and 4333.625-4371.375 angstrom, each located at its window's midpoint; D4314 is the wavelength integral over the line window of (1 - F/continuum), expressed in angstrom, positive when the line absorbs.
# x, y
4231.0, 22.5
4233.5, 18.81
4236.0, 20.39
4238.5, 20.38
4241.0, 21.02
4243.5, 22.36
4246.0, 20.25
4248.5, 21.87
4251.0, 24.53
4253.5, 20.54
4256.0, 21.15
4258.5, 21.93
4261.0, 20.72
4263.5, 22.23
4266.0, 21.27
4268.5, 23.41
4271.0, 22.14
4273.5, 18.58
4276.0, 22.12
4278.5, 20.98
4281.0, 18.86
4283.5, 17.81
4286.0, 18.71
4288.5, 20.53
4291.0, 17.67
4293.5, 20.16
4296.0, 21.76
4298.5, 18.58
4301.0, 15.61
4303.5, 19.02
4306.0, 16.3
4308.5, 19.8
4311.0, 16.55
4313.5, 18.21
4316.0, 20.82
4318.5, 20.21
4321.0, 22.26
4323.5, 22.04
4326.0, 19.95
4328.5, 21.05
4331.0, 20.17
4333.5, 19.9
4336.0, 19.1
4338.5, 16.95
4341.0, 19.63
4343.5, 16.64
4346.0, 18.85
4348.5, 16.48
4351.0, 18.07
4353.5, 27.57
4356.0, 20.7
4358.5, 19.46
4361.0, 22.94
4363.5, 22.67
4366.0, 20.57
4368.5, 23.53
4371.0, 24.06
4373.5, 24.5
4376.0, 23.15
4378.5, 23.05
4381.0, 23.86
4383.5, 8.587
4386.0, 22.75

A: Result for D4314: 2.7 angstrom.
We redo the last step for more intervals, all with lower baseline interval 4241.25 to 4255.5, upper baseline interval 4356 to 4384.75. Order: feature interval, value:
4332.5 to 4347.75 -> 2.21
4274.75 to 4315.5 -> 5.12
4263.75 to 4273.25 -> -0.06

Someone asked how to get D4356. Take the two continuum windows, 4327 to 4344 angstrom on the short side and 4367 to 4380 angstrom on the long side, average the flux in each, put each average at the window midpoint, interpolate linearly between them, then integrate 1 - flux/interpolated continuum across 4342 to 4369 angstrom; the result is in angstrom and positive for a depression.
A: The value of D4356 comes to 1.2 angstrom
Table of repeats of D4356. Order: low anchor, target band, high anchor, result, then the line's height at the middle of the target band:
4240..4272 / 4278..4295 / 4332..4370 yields 1.67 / 21.3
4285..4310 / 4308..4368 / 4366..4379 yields 3.35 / 21.3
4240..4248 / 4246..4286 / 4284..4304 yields -1.65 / 20.3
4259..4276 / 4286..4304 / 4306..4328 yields 1.34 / 20.5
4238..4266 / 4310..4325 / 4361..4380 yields 1.56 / 22.4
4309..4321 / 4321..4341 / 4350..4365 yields 0.28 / 20.3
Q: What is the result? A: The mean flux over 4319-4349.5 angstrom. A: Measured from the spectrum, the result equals 19.5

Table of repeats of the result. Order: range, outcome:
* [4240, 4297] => 20.9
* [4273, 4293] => 19.5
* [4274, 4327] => 19.4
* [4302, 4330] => 19.6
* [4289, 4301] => 19.2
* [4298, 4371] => 19.9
